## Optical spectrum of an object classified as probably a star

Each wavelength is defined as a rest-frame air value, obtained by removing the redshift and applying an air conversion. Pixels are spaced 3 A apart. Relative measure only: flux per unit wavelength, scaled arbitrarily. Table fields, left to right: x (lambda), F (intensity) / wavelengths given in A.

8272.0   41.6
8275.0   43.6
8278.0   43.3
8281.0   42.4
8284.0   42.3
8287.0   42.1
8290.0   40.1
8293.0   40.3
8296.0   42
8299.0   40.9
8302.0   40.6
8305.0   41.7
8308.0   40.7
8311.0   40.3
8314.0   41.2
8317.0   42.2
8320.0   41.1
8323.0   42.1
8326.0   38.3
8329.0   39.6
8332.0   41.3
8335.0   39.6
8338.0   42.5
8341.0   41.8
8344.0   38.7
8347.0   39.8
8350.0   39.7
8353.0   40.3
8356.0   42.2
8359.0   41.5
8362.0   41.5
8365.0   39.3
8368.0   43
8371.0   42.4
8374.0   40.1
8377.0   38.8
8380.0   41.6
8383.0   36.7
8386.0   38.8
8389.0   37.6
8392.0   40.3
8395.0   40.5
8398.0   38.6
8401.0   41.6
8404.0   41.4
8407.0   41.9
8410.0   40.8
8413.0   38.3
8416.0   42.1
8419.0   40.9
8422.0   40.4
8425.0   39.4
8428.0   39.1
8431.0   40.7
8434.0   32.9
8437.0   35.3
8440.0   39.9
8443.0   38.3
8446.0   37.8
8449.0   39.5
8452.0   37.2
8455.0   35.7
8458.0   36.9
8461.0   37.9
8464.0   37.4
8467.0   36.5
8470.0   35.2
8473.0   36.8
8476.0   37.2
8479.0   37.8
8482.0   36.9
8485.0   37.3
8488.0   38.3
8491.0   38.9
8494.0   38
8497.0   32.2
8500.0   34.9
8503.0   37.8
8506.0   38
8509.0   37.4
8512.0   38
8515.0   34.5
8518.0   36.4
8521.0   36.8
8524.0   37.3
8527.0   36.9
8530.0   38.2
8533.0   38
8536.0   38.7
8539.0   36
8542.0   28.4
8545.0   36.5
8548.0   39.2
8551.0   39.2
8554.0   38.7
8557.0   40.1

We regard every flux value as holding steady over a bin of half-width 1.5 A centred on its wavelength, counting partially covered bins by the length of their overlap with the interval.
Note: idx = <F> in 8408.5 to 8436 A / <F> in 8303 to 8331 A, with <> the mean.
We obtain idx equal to 0.96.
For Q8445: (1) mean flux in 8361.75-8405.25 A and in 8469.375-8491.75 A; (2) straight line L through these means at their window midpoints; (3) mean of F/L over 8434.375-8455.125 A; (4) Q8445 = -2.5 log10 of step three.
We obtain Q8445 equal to 0.02 mag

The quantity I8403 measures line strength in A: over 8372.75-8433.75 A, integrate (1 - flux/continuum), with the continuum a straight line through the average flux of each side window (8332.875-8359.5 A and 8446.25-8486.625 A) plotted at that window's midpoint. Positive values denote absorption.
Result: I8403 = -1.35 A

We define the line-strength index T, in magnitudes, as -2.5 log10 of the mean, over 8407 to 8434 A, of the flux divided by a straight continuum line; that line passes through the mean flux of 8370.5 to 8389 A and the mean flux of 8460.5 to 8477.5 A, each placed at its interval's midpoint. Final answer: -0.05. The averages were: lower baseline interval 39.4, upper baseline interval 36.8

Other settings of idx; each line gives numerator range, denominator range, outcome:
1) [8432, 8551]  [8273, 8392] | 0.90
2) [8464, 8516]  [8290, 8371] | 0.90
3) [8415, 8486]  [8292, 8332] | 0.93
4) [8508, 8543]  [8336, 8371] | 0.89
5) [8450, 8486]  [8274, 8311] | 0.89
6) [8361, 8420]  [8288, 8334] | 0.99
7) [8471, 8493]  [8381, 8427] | 0.94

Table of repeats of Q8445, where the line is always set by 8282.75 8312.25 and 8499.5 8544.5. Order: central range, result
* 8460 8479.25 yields 0.02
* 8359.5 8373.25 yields -0.05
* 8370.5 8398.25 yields 0.00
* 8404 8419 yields -0.06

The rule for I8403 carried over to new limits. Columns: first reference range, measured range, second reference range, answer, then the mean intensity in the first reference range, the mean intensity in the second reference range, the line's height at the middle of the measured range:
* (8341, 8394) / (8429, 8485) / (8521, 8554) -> 1.8 A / 40.2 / 36.9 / 38.5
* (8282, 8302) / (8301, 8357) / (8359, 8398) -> 0.0 A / 41.3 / 40.1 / 40.7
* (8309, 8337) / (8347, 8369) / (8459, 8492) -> -0.6 A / 40.7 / 37.3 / 39.9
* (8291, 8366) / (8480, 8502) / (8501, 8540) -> 0.6 A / 40.8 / 37.2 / 37.8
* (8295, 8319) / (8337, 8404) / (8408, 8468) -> -0.9 A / 41.2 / 38.4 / 39.8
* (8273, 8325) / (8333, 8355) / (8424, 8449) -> 0.0 A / 41.6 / 38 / 40.4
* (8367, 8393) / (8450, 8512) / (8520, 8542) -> 1.4 A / 39.9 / 36.8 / 37.8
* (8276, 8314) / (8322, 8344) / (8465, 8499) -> -0.1 A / 41.4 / 36.8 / 40.5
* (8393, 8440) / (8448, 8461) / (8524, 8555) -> 0.5 A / 39.6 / 37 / 38.8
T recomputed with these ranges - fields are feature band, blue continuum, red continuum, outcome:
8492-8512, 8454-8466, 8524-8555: 0.01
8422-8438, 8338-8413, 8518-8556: 0.04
